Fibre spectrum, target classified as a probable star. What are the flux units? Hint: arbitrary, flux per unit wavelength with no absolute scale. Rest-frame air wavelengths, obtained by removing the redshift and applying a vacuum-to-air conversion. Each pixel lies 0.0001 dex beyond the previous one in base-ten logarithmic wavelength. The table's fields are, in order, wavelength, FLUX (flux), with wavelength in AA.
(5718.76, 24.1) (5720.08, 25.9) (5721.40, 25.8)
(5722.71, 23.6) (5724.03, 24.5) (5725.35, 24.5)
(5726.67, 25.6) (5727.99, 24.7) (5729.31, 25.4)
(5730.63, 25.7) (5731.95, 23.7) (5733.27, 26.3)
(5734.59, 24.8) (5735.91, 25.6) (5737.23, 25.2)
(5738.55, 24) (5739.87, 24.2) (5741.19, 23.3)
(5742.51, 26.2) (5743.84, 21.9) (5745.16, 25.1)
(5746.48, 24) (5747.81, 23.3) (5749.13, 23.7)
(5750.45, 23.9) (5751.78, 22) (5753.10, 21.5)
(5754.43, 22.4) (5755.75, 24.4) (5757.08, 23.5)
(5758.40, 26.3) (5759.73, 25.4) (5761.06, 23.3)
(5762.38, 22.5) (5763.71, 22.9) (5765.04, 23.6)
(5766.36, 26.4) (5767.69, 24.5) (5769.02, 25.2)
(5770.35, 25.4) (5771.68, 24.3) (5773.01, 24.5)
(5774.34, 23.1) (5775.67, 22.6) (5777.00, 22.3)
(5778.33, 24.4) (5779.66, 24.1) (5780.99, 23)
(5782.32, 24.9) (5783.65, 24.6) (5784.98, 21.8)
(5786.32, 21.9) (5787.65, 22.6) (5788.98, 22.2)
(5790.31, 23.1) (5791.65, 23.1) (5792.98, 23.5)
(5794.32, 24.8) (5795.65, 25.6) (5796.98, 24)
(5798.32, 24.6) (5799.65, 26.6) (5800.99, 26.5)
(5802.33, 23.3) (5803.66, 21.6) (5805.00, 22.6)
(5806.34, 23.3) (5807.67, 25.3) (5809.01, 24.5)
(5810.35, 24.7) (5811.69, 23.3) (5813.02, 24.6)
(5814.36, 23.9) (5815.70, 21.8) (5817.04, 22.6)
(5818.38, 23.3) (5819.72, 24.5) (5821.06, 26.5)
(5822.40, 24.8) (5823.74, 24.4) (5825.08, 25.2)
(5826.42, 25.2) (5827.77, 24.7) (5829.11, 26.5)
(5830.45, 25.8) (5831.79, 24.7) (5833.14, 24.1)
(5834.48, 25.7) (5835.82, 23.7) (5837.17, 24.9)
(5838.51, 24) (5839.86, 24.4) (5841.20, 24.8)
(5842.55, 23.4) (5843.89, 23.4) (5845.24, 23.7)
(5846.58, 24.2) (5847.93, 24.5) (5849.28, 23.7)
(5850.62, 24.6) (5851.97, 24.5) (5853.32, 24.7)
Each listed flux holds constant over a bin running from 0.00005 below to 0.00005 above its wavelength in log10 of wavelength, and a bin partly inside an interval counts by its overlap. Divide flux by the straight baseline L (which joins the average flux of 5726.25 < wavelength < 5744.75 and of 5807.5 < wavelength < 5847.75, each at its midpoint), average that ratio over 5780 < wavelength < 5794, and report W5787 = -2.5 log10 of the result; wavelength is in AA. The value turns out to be 0.065 mag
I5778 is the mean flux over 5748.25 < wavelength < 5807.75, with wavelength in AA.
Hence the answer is 23.8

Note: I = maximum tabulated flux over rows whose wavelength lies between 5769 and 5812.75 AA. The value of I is 26.6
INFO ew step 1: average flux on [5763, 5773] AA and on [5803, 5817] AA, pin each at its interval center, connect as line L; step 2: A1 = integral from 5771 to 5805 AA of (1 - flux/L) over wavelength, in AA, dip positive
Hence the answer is 0.5 AA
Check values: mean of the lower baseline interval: 24.6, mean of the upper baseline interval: 23.5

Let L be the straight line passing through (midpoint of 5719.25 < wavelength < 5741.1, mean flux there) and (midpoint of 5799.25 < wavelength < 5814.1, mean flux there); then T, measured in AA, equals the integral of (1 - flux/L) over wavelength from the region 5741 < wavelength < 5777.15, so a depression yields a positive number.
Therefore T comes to 1.1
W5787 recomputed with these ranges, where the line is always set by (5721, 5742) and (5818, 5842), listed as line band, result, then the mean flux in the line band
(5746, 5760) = 0.05 mag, 23.6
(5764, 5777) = 0.03 mag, 24.2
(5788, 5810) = 0.04 mag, 24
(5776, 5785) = 0.05 mag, 23.7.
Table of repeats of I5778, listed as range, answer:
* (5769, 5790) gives 23.5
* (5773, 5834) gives 24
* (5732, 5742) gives 24.7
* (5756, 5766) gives 24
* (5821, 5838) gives 25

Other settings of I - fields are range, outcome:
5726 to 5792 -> 26.4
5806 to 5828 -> 26.5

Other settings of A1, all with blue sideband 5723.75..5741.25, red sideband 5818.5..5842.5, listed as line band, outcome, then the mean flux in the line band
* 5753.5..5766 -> 0.5 AA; 23.8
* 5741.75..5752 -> 0.4 AA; 23.8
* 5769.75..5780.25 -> 0.4 AA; 23.8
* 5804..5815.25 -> 0.4 AA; 23.9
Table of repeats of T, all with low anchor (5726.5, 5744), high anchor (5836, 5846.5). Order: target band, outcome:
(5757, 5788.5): 0.9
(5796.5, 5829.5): -0.1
